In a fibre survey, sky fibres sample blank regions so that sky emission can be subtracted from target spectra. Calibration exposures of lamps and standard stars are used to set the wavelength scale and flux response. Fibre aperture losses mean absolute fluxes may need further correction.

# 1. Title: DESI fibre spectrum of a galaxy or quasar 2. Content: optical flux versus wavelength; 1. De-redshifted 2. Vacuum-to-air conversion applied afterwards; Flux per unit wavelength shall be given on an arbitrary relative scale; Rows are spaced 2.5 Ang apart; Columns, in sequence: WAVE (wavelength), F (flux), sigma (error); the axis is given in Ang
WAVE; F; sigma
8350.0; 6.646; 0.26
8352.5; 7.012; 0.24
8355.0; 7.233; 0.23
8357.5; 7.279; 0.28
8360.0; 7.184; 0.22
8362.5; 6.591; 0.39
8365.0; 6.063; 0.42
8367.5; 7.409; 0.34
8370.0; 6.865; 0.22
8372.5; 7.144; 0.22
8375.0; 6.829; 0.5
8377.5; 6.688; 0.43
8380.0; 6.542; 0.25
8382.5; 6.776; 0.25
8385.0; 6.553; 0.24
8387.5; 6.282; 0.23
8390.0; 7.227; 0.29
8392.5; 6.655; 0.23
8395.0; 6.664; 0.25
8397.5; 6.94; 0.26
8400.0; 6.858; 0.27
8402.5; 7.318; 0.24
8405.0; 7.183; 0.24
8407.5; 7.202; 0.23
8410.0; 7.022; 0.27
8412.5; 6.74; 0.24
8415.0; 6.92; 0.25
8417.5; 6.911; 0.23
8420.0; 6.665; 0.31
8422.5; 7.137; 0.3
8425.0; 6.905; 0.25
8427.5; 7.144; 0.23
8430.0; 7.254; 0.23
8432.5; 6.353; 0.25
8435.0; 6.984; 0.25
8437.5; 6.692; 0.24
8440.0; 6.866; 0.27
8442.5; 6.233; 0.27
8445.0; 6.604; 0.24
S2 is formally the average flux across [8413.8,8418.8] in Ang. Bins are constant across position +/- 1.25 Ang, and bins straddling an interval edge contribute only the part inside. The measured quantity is 6.91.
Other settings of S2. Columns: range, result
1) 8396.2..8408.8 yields 7.1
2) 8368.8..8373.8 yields 7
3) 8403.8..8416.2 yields 7.01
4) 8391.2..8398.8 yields 6.76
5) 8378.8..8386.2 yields 6.62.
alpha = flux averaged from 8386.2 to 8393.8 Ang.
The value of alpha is 6.72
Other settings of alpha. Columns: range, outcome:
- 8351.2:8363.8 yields 7.05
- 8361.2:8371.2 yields 6.73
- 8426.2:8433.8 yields 6.92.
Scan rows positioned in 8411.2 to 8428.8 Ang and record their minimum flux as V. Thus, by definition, 6.665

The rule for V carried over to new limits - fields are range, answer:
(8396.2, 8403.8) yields 6.858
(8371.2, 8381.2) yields 6.542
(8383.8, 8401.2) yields 6.282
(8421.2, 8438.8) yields 6.353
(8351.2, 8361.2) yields 7.012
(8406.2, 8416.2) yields 6.74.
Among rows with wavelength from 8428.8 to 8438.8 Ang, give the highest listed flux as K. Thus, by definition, 7.254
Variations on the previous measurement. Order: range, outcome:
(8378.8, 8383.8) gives 6.776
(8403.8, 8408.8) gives 7.202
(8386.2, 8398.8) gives 7.227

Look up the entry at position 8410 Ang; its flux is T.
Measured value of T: 7.022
